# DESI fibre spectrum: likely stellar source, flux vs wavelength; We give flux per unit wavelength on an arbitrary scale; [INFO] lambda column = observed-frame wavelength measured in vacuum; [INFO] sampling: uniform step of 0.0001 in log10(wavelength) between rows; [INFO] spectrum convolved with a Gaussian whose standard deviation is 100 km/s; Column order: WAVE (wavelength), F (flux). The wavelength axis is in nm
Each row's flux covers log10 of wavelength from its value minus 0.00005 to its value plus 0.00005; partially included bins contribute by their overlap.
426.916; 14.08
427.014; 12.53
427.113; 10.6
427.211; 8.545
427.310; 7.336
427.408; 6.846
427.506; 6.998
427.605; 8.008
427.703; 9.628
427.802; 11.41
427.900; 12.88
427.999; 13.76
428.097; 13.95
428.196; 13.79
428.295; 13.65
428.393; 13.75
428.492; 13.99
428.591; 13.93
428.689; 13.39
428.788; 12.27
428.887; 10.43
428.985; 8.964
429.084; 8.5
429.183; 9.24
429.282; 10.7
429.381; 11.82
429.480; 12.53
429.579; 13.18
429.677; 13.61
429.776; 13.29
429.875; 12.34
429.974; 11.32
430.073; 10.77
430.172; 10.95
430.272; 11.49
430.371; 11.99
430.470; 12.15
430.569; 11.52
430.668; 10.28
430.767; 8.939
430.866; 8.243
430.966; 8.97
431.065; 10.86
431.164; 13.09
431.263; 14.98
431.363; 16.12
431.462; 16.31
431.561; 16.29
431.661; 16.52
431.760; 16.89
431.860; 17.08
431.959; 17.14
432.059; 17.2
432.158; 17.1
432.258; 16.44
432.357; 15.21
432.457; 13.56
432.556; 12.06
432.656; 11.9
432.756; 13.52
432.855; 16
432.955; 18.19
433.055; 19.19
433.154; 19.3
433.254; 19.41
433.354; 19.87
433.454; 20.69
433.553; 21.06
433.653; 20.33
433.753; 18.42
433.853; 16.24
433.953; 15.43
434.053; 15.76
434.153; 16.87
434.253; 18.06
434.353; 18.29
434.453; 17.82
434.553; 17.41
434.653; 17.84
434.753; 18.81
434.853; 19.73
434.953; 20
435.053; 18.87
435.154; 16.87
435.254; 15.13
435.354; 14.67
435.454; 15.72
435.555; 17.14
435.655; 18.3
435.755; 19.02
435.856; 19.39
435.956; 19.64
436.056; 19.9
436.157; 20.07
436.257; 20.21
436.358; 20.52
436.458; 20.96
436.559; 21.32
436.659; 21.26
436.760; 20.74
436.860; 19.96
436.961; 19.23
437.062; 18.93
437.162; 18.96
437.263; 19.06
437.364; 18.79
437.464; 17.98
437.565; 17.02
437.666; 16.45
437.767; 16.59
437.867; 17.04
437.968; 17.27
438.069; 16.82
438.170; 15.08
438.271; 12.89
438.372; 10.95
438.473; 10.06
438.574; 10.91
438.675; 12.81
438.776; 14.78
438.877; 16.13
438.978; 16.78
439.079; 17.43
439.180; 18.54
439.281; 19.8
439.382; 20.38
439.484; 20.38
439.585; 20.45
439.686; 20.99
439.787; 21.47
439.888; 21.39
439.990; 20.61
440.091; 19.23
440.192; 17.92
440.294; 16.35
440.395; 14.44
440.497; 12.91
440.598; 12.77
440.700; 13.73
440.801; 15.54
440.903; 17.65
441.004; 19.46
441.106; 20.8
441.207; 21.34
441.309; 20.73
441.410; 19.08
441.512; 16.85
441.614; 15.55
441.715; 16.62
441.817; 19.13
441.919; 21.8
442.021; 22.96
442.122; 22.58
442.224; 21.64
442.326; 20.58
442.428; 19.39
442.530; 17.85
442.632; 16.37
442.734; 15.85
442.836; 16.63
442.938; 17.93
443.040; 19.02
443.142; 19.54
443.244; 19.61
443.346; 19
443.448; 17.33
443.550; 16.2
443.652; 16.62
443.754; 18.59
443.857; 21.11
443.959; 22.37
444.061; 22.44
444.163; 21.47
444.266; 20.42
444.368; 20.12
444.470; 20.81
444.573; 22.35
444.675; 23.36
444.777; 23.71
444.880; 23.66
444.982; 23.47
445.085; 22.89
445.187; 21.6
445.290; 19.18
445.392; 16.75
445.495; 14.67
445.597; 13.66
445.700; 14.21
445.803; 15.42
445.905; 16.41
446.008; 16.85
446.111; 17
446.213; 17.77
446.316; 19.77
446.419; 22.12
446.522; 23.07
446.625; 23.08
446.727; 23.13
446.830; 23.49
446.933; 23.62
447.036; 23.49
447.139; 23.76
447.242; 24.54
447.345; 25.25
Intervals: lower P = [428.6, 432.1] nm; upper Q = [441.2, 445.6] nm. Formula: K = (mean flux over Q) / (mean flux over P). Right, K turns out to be 1.57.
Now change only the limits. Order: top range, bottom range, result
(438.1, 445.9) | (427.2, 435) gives 1.30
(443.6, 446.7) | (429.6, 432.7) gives 1.48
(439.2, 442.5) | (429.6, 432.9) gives 1.40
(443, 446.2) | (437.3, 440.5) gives 1.14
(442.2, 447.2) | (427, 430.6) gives 1.74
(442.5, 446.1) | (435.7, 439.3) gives 1.08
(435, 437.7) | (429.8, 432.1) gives 1.43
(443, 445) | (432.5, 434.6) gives 1.18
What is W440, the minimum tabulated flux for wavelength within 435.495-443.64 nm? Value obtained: 10.06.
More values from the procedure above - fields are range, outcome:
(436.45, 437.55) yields 17.98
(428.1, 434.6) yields 8.243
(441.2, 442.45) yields 15.55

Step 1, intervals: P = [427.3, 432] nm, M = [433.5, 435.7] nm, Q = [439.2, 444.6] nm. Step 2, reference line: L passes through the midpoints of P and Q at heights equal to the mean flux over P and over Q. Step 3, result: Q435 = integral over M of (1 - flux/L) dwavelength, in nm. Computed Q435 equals -0.411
